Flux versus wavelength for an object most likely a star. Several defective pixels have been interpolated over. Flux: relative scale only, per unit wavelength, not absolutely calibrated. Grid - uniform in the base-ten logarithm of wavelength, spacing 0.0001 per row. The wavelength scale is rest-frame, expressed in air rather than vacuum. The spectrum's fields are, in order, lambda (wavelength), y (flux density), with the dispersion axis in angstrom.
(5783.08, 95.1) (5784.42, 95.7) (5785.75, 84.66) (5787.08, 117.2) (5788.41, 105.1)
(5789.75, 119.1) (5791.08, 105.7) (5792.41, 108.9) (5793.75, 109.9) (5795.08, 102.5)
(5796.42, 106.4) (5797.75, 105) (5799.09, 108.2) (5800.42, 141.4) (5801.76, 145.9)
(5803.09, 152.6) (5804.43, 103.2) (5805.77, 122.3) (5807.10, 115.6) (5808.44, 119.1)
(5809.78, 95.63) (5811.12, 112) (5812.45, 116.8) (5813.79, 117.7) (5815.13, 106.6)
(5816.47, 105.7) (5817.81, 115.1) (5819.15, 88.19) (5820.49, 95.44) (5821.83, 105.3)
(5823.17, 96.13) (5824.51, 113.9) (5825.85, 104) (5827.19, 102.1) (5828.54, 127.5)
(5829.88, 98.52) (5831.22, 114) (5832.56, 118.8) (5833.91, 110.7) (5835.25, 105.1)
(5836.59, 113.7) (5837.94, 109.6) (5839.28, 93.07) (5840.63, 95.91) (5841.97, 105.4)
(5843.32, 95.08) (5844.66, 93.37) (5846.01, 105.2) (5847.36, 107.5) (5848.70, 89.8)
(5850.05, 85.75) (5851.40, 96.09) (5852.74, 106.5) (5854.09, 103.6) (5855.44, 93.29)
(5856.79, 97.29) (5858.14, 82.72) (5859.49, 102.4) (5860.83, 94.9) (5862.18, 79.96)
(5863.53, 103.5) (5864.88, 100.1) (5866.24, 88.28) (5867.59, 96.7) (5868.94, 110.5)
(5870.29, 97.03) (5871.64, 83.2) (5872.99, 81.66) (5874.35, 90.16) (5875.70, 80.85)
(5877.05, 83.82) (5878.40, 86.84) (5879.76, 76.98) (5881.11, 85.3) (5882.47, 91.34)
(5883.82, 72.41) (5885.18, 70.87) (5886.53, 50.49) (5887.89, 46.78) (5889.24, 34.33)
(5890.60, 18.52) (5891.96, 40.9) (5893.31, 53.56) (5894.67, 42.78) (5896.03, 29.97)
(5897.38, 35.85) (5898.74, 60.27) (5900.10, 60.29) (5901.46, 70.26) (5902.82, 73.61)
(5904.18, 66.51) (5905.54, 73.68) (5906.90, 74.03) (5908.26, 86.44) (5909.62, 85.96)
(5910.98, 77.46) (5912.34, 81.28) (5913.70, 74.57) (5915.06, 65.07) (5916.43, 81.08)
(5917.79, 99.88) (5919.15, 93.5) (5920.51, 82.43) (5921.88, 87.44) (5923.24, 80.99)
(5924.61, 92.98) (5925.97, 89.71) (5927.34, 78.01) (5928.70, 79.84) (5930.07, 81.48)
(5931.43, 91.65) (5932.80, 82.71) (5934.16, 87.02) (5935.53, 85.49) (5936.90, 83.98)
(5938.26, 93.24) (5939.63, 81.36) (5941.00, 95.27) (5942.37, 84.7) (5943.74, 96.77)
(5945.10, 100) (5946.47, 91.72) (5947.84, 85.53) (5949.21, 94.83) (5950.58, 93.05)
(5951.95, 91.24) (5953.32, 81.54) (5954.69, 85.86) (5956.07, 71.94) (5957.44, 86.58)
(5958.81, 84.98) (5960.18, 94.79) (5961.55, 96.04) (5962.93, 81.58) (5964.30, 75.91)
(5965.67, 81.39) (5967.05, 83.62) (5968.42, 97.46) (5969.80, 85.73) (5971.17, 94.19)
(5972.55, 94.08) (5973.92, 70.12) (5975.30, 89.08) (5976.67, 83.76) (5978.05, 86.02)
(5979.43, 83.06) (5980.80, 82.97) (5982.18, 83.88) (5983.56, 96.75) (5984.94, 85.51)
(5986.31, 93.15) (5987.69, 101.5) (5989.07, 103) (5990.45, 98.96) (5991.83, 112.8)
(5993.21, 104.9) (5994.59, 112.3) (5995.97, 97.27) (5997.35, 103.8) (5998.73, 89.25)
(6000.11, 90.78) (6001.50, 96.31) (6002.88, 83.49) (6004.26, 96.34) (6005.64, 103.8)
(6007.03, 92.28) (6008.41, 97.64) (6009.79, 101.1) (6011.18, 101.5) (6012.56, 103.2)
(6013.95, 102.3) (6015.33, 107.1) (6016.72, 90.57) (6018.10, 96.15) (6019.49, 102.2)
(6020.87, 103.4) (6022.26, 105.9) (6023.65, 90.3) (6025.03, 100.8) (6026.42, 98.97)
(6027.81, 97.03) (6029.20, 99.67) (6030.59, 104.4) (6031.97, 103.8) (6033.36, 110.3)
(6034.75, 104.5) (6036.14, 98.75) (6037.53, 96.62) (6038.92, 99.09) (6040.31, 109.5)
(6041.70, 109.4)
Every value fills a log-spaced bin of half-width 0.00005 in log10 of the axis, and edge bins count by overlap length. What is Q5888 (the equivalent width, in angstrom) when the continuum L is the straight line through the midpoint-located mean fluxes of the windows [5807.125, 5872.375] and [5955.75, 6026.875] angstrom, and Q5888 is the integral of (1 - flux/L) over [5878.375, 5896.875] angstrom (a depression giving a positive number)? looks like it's 8.1 angstrom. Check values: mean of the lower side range 102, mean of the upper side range 93.8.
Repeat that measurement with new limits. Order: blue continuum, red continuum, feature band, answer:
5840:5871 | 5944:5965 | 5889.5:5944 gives 9.87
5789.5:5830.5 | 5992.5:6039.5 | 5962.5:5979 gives 2.74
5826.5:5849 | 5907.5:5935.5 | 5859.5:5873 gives 0.47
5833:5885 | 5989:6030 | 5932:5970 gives 3.81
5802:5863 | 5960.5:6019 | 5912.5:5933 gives 3.00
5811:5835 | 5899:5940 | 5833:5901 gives 9.86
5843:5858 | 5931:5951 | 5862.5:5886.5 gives 2.06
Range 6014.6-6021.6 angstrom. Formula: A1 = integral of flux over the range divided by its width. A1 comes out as 100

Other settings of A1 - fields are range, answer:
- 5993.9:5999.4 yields 101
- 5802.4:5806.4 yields 126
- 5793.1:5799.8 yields 107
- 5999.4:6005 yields 91.8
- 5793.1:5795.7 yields 106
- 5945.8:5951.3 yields 91.3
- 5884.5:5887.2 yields 60.8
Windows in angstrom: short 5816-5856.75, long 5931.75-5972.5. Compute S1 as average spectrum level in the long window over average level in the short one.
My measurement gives 0.85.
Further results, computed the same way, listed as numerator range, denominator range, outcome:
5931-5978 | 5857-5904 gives 1.20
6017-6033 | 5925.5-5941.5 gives 1.17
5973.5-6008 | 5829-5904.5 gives 1.12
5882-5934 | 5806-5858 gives 0.67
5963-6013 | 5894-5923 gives 1.30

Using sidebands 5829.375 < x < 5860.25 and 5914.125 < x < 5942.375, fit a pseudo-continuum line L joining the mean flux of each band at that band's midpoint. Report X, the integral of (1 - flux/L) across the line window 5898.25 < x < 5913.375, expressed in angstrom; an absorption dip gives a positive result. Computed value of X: 2.7 angstrom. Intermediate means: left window 101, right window 85.5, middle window 73.8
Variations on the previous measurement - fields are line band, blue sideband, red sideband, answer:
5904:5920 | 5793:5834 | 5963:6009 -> 3.2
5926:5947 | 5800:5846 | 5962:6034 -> 2.7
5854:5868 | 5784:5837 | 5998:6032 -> 1.7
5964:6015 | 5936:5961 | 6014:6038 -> 0.8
